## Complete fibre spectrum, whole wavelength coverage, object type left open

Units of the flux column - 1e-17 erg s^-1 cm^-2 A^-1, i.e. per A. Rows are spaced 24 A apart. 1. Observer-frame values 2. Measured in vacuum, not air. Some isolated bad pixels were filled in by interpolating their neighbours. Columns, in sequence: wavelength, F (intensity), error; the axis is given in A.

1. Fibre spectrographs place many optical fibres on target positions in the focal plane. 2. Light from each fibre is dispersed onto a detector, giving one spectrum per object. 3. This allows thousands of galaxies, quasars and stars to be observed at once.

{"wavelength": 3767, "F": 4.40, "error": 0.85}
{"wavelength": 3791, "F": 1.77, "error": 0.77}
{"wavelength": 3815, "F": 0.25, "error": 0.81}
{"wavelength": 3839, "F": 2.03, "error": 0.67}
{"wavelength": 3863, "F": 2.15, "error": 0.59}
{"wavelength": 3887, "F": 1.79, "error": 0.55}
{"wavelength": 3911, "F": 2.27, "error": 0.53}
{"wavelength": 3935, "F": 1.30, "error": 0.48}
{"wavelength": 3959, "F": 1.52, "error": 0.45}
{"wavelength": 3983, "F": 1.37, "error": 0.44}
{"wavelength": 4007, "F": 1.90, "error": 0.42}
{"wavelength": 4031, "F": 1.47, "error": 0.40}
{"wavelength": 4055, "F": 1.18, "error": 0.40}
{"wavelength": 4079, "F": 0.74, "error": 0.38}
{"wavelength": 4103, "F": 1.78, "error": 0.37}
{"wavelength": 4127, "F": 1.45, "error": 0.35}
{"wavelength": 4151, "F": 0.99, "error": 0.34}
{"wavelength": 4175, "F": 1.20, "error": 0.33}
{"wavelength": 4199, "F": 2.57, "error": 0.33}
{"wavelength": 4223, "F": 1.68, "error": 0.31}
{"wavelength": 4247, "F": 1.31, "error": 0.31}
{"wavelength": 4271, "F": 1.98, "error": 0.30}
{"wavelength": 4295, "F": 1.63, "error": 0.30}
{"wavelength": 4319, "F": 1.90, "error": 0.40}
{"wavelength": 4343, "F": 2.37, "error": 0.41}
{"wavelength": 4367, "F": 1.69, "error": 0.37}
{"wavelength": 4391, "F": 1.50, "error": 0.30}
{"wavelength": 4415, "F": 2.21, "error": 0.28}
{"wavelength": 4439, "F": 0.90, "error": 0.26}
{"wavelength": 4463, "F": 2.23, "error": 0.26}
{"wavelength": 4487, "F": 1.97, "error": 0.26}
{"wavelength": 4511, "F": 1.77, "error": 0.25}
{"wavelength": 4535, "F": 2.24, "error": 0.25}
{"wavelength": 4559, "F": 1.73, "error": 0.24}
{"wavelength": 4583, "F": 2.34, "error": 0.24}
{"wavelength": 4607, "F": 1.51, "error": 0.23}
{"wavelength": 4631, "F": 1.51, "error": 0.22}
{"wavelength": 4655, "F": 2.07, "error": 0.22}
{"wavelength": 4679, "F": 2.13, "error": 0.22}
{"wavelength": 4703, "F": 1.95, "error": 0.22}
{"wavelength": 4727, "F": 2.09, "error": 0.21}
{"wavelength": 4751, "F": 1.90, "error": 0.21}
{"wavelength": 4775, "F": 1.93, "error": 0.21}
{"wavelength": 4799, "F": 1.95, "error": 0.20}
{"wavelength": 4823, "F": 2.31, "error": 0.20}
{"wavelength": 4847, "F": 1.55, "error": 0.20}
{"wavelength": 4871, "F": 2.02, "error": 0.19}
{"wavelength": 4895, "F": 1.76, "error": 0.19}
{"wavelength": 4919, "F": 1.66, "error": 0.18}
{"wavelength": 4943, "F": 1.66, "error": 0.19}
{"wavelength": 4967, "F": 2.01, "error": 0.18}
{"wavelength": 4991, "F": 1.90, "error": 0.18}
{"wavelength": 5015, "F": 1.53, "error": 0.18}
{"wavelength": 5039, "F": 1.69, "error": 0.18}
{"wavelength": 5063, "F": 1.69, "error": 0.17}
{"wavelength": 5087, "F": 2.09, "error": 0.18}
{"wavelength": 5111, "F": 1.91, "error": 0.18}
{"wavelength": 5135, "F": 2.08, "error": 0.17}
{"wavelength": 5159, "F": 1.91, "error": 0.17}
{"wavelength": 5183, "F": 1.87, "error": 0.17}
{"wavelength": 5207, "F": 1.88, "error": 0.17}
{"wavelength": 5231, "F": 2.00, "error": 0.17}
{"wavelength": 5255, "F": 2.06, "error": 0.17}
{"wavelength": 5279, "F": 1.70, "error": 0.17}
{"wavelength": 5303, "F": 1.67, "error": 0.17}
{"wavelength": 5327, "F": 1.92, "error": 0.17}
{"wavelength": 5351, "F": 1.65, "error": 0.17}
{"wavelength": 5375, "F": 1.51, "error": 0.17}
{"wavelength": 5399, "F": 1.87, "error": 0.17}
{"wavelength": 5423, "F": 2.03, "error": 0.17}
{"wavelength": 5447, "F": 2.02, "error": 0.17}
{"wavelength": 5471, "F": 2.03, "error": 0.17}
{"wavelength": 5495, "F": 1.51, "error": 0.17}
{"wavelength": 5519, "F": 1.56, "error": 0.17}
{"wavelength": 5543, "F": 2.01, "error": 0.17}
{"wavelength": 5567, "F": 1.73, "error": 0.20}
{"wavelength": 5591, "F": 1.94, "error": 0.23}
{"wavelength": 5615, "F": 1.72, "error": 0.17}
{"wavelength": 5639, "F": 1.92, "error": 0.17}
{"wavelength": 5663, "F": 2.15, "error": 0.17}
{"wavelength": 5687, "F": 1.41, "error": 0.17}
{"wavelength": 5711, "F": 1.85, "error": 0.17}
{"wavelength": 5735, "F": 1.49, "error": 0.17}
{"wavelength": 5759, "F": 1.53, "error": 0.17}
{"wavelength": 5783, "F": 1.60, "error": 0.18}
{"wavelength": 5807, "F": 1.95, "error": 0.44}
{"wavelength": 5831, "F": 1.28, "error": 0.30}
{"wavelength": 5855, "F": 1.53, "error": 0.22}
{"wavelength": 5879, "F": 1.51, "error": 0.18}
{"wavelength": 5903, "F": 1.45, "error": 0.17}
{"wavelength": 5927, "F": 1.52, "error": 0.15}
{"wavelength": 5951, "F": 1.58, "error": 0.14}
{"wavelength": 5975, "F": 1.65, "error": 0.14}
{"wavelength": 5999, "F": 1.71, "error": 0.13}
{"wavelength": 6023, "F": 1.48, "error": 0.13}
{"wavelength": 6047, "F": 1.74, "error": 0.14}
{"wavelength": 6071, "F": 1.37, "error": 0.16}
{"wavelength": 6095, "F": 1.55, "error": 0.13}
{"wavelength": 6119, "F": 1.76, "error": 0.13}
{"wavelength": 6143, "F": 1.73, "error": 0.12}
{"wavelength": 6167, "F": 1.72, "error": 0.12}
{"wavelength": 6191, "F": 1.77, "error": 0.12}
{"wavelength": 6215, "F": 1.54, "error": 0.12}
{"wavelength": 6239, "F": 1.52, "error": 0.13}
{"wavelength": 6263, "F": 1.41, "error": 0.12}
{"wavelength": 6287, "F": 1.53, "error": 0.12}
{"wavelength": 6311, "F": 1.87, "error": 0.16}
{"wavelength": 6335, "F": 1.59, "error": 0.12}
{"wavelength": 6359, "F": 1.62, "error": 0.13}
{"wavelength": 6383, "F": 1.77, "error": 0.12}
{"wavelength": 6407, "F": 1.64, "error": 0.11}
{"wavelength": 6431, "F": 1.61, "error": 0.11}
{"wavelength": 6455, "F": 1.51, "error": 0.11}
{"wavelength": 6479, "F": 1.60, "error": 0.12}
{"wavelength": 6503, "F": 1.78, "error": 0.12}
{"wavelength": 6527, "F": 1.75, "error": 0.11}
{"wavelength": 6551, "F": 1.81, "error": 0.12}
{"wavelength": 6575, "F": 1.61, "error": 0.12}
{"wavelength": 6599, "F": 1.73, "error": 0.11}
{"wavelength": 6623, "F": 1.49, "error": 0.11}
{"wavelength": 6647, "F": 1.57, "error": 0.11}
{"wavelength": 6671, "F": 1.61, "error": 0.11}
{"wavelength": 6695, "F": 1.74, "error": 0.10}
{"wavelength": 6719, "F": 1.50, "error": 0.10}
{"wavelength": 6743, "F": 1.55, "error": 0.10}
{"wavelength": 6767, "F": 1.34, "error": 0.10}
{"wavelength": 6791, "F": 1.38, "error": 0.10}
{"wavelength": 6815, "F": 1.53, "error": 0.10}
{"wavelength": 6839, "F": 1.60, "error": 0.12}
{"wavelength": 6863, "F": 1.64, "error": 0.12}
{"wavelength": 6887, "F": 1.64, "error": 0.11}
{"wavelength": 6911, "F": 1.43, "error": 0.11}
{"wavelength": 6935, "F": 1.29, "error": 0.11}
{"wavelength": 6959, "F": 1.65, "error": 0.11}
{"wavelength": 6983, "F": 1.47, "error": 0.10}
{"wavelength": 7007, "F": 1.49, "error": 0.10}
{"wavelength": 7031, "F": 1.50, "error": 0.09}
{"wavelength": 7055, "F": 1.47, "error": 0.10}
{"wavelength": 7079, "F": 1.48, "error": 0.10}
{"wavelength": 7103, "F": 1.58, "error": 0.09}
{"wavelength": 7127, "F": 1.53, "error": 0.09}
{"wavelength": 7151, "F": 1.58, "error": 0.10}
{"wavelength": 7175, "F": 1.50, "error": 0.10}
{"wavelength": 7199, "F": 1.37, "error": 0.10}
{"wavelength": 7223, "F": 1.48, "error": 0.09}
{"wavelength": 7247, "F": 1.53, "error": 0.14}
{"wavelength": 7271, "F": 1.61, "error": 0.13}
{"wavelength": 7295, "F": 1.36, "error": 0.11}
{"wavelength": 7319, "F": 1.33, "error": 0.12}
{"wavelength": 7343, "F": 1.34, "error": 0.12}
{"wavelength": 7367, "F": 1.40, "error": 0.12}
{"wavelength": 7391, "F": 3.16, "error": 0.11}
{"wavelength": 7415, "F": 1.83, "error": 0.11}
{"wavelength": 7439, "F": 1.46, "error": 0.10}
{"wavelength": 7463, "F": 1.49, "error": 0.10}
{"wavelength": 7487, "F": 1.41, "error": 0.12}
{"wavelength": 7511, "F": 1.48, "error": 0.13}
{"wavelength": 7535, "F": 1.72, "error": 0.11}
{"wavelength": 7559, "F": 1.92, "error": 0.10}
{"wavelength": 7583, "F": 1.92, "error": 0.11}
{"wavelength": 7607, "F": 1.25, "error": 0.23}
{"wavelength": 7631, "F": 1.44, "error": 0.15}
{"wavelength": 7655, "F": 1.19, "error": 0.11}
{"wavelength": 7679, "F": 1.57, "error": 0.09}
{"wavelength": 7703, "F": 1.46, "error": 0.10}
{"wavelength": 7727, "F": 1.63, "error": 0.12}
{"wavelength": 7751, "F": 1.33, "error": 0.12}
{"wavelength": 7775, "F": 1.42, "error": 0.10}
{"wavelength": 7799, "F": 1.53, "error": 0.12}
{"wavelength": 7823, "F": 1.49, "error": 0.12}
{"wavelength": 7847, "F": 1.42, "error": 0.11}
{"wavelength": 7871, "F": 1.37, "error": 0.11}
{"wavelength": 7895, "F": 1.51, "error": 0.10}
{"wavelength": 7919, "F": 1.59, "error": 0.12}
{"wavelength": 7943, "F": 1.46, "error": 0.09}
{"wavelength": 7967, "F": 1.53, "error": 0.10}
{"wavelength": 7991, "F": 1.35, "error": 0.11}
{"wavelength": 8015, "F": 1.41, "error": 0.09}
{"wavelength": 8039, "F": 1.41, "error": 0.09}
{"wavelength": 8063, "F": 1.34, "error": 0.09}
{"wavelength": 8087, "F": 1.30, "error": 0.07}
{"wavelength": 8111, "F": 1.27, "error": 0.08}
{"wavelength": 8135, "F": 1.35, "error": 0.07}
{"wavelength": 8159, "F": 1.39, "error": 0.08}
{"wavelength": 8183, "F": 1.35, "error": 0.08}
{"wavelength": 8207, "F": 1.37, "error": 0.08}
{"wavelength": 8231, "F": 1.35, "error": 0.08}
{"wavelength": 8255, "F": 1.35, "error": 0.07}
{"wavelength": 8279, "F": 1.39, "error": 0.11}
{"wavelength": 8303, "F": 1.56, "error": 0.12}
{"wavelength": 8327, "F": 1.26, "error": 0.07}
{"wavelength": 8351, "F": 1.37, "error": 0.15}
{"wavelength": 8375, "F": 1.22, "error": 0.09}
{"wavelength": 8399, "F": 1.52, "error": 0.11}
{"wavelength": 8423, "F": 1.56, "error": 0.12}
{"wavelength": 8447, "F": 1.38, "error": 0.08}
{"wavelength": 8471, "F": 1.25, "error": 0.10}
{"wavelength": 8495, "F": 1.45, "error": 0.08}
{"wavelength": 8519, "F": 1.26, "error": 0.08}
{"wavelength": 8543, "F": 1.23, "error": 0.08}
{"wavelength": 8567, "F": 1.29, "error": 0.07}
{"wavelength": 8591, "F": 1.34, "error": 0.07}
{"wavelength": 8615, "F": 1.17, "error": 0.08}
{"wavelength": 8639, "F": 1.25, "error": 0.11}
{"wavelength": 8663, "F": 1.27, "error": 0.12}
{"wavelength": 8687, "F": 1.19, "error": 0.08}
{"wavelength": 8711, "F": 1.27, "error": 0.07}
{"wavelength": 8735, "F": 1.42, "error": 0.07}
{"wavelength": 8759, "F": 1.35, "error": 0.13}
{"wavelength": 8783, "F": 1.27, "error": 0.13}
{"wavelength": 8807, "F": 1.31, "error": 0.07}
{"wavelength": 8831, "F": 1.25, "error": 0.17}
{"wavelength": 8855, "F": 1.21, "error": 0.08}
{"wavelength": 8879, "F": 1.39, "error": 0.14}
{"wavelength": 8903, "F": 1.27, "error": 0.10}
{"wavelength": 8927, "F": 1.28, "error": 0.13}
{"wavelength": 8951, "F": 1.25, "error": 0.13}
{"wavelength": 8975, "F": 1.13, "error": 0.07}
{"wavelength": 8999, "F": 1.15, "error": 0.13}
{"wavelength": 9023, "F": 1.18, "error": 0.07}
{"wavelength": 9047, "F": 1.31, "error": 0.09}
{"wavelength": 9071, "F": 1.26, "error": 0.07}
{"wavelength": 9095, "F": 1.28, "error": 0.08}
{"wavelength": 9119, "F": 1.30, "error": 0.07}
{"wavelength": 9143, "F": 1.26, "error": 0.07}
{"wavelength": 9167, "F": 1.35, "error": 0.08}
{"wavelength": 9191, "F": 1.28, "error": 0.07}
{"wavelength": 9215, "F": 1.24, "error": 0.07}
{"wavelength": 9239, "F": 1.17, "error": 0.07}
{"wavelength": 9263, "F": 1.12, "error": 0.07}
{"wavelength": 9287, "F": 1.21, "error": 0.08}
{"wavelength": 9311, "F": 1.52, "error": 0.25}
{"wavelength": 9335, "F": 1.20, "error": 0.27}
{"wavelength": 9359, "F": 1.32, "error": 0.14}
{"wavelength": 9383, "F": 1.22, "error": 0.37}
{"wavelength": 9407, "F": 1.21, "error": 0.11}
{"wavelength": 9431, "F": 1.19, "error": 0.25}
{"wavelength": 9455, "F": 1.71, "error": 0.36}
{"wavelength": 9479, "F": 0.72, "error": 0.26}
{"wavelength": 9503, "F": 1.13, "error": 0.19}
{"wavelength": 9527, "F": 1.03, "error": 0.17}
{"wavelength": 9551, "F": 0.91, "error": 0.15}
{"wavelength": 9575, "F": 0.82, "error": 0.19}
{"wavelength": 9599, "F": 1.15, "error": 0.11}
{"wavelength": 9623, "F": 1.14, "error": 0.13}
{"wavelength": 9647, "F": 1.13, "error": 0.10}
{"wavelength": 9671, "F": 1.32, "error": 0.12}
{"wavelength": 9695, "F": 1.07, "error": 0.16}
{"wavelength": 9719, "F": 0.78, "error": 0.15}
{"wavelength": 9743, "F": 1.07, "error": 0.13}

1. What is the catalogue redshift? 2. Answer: 0.127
